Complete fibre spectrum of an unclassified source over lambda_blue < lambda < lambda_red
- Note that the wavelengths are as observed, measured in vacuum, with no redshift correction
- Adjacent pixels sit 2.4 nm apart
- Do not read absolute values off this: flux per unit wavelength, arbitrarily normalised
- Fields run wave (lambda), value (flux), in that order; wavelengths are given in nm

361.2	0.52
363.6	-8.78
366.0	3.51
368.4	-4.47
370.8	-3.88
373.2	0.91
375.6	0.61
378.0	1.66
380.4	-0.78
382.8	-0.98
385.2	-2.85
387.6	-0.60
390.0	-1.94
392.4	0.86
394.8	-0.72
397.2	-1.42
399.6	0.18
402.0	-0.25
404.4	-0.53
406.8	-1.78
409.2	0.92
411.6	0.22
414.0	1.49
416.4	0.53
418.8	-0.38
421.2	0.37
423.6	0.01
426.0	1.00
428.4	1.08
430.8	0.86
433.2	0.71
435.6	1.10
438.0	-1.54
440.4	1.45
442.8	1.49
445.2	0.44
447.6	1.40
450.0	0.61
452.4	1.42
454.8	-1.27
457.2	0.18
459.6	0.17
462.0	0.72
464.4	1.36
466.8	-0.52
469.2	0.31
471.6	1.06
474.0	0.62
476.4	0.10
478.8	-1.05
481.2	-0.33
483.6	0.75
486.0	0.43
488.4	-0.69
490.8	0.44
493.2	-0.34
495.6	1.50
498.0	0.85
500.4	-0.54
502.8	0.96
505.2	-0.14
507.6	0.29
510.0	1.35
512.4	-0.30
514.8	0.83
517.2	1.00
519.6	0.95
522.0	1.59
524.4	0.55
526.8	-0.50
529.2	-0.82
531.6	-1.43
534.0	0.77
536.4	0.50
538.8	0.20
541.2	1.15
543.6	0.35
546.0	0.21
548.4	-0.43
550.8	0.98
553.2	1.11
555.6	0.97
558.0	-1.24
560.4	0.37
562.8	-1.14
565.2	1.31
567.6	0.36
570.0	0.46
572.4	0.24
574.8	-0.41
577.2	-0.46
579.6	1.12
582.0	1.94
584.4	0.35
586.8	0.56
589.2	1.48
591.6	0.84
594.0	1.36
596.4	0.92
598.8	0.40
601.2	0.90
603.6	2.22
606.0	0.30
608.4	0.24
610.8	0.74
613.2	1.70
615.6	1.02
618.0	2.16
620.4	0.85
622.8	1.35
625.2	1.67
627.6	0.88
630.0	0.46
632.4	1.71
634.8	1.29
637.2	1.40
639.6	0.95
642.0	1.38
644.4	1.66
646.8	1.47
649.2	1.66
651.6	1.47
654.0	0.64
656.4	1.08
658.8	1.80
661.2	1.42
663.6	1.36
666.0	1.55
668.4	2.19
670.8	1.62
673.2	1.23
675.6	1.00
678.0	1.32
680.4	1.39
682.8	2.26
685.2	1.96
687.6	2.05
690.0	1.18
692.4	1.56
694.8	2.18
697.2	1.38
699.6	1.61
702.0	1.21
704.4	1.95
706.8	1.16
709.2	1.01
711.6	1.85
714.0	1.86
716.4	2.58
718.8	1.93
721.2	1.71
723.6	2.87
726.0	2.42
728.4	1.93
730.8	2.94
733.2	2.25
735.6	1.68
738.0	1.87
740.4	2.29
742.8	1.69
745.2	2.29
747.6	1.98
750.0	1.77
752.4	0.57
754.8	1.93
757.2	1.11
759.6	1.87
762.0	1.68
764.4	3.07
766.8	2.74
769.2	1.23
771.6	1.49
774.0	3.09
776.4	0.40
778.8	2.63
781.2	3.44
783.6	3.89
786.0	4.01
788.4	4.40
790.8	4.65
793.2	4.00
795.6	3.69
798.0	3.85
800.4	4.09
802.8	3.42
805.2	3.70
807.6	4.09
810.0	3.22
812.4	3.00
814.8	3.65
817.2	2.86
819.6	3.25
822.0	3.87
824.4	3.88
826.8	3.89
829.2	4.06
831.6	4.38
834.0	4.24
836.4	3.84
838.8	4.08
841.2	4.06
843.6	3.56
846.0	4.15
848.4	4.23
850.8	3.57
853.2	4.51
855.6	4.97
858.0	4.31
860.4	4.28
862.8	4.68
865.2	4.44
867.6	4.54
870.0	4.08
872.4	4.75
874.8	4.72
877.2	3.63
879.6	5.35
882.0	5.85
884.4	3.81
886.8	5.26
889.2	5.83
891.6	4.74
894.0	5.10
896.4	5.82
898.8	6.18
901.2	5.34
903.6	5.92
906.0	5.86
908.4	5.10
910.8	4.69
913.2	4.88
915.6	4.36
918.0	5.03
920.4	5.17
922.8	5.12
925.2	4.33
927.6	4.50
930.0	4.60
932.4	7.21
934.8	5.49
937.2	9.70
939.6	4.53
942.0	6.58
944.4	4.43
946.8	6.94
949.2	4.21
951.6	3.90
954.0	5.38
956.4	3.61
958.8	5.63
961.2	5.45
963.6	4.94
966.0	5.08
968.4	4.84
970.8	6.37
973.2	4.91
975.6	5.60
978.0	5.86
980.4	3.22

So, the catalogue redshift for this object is 0.957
